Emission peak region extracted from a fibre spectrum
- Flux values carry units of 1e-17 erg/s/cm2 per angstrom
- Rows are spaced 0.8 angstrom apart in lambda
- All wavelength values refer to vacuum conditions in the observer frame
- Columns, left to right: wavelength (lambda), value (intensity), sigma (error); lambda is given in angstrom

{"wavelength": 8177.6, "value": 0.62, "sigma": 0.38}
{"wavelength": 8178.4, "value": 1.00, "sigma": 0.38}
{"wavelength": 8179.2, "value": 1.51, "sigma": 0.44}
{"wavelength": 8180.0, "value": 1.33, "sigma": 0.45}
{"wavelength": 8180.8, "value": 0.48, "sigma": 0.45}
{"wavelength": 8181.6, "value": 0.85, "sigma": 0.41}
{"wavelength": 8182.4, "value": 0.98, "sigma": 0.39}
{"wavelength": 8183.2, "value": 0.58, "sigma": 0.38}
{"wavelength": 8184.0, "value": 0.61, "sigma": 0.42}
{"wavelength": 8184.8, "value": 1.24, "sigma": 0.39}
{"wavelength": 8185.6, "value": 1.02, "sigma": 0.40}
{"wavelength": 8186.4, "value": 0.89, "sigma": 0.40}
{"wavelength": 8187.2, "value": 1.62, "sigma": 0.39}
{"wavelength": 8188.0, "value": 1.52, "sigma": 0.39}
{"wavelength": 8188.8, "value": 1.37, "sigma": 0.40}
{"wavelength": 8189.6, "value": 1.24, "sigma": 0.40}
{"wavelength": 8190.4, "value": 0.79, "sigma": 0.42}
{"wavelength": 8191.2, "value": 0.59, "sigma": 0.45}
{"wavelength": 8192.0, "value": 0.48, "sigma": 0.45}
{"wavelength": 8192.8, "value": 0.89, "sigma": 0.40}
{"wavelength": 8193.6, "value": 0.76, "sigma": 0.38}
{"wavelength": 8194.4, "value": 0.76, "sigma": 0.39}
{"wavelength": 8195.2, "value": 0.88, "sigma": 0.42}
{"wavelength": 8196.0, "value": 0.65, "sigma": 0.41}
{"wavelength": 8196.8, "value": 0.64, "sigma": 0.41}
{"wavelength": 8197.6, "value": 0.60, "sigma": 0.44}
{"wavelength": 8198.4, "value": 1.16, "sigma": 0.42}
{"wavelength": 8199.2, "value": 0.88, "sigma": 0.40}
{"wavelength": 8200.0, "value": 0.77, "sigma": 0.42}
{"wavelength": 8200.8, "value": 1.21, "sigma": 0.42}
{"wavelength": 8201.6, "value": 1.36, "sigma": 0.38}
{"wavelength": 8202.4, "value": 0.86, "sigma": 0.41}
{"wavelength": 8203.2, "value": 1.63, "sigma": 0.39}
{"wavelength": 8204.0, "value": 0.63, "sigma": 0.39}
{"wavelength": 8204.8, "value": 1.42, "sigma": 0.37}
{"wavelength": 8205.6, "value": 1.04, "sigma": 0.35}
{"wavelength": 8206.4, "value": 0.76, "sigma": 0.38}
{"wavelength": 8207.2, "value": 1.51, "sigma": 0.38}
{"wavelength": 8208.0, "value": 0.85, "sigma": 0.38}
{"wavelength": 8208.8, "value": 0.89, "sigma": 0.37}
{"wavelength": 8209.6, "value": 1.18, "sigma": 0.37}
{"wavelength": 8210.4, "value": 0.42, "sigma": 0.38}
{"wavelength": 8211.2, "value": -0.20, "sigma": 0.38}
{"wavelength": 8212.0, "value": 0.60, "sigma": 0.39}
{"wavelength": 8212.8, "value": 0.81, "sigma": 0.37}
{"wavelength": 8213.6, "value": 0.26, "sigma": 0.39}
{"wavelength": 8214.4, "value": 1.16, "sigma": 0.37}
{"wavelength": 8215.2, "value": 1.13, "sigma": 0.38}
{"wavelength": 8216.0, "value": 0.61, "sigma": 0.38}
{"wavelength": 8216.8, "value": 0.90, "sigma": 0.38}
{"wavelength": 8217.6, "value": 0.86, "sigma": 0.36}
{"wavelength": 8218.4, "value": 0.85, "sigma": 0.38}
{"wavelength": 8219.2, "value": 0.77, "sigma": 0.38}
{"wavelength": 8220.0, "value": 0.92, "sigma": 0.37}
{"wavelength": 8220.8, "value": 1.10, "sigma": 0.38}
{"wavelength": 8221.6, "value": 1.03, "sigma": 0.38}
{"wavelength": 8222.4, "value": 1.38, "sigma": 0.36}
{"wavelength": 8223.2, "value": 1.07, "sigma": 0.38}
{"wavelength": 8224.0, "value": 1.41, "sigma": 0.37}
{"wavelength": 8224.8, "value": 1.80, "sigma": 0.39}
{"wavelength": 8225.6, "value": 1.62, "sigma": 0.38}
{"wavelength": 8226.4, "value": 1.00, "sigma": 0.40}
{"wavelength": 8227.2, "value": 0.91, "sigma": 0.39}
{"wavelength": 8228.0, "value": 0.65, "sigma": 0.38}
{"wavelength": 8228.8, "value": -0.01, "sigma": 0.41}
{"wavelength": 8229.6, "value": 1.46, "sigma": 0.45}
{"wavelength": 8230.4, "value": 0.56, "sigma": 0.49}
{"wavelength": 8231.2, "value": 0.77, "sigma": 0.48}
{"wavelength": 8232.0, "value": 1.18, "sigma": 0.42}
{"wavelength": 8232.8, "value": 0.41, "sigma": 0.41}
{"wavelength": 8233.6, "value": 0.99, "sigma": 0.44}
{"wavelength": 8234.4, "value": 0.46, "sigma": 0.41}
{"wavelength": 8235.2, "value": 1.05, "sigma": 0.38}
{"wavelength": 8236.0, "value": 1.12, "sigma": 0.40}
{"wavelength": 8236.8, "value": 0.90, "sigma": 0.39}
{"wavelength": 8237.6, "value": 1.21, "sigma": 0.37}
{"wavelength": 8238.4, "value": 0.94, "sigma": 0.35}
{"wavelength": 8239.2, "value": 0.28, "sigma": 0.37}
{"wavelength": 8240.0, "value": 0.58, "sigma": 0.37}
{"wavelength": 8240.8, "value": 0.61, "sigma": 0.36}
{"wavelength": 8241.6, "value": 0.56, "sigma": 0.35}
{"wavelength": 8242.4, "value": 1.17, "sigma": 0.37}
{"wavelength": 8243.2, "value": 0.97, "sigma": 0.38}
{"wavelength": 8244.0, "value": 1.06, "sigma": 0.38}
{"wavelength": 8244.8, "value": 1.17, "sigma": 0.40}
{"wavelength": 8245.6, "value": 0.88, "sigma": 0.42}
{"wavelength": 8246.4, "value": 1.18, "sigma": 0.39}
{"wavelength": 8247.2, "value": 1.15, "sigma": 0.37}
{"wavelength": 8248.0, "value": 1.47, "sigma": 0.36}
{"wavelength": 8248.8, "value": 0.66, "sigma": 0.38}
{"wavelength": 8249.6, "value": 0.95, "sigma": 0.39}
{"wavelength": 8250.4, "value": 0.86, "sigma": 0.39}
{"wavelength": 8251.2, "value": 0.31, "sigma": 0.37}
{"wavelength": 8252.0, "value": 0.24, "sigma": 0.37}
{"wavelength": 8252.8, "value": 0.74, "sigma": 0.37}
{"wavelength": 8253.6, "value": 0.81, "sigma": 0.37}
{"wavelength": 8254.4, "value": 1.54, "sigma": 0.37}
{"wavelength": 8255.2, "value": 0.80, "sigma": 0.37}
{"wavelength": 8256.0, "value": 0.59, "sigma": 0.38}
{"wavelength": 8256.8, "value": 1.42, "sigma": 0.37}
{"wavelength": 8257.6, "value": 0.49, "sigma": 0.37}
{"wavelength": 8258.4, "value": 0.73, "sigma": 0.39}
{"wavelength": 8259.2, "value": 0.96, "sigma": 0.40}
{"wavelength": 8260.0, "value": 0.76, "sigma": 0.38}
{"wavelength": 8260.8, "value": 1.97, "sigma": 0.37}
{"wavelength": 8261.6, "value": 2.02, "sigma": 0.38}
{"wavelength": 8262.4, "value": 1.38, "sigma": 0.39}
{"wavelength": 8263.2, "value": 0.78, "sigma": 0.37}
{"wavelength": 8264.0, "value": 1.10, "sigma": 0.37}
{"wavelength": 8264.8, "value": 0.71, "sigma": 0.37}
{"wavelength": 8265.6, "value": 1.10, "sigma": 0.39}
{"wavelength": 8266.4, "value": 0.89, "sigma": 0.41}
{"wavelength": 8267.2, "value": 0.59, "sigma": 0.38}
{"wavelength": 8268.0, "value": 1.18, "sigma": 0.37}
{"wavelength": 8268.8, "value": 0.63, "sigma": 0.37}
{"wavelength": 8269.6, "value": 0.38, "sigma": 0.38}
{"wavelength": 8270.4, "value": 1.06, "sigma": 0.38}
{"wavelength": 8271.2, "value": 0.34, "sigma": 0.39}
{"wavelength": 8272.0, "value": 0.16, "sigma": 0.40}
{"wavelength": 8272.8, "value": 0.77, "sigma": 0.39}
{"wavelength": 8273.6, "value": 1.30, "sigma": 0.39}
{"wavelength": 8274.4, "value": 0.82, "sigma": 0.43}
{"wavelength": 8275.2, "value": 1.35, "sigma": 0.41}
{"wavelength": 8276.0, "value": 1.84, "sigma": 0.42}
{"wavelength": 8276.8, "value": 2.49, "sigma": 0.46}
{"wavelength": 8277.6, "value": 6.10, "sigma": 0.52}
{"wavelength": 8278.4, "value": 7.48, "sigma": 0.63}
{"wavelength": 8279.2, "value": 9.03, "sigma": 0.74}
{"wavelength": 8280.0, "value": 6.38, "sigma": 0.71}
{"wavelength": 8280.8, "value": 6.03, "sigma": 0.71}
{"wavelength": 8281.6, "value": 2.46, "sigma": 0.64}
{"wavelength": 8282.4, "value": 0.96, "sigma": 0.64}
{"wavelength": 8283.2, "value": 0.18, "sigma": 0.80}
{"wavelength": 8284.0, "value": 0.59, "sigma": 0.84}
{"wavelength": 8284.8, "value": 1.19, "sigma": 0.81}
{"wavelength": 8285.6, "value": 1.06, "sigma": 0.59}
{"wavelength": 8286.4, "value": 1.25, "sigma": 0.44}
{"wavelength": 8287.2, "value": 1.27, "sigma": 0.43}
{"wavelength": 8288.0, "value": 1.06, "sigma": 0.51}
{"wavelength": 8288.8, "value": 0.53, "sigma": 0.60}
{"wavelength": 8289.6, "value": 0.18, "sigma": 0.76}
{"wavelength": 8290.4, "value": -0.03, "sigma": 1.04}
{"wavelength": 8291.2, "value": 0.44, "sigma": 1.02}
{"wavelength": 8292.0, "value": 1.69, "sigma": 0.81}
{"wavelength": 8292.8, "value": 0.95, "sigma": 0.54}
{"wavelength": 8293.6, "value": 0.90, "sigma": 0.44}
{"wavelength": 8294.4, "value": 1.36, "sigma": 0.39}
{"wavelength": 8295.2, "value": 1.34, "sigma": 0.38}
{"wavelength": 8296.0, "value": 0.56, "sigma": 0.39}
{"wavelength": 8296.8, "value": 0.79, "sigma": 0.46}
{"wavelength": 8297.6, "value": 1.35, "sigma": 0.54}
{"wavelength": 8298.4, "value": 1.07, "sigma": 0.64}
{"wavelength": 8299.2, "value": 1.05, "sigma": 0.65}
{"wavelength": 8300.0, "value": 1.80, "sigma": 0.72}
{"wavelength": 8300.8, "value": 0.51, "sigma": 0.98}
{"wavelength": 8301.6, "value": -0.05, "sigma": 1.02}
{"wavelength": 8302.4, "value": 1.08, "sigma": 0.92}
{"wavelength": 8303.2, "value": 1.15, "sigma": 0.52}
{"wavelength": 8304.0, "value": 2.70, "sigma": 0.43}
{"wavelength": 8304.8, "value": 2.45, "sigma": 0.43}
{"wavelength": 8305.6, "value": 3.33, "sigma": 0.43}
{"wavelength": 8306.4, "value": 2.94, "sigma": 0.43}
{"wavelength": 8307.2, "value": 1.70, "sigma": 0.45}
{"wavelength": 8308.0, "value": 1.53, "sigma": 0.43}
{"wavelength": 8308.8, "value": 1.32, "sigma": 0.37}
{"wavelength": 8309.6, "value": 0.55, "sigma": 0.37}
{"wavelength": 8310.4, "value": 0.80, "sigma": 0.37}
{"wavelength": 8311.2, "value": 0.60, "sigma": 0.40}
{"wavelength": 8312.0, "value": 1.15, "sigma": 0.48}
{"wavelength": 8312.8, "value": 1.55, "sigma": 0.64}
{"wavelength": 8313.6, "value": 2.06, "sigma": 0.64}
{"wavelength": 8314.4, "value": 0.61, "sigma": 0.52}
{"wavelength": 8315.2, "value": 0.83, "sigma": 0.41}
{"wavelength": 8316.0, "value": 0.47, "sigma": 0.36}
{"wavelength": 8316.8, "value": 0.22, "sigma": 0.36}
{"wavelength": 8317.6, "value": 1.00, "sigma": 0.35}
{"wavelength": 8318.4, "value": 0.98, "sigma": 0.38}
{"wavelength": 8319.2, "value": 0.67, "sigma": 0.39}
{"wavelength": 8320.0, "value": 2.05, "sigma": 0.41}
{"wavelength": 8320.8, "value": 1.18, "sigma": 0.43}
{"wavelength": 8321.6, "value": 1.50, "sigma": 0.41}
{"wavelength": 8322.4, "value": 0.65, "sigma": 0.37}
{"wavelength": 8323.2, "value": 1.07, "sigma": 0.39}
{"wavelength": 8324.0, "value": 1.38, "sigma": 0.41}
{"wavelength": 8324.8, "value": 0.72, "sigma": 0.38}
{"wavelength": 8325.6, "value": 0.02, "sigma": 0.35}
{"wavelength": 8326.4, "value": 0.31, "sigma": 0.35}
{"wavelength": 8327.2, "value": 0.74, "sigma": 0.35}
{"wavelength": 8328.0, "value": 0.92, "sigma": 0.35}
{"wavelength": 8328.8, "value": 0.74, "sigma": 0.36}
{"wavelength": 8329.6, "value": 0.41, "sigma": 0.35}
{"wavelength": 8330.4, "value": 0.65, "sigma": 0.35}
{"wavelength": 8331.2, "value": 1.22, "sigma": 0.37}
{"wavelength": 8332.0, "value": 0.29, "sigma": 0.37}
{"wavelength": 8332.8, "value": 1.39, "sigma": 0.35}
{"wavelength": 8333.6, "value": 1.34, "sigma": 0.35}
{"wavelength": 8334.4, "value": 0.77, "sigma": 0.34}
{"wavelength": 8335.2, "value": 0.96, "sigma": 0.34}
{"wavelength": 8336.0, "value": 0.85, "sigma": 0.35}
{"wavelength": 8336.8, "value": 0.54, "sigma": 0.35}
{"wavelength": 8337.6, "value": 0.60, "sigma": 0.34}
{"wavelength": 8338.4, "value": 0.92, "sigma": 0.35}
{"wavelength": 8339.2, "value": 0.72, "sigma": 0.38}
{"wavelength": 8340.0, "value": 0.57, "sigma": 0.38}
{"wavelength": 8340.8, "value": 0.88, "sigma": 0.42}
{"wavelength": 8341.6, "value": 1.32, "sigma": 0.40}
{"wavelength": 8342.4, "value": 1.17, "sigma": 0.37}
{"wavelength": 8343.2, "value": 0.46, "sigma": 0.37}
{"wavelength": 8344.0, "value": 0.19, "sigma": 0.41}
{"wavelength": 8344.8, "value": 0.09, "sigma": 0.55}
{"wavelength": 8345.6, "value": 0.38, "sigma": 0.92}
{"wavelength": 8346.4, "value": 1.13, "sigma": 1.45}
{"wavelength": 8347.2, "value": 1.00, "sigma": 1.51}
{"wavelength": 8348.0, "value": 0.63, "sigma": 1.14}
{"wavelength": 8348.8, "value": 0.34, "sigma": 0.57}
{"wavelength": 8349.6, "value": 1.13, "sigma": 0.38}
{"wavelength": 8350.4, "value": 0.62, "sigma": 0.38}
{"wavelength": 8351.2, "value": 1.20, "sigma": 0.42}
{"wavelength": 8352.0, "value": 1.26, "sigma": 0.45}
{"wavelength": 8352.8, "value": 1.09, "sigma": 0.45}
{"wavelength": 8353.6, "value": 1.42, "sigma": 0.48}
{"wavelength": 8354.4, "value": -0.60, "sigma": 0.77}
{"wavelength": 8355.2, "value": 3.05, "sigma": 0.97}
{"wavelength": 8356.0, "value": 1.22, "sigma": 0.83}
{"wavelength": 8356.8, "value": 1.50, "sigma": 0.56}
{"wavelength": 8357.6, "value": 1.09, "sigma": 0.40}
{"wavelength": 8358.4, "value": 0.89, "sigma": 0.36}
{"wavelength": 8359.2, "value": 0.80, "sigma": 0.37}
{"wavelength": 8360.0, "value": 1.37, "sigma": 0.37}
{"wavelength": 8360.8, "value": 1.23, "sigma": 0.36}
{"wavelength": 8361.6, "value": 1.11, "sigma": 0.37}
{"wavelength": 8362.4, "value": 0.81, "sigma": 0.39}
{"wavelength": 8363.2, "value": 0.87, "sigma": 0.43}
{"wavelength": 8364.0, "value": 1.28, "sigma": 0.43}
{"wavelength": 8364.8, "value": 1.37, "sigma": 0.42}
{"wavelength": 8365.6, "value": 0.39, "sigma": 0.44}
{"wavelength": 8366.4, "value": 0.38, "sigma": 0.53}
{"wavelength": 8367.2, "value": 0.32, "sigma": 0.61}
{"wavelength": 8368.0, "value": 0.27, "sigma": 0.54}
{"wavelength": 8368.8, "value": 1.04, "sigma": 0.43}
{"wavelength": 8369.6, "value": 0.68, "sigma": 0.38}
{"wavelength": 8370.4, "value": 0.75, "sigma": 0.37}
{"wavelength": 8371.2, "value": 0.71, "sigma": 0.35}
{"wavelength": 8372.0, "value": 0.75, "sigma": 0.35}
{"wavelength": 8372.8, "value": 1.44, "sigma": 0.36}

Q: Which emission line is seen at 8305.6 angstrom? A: [N II] 6583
